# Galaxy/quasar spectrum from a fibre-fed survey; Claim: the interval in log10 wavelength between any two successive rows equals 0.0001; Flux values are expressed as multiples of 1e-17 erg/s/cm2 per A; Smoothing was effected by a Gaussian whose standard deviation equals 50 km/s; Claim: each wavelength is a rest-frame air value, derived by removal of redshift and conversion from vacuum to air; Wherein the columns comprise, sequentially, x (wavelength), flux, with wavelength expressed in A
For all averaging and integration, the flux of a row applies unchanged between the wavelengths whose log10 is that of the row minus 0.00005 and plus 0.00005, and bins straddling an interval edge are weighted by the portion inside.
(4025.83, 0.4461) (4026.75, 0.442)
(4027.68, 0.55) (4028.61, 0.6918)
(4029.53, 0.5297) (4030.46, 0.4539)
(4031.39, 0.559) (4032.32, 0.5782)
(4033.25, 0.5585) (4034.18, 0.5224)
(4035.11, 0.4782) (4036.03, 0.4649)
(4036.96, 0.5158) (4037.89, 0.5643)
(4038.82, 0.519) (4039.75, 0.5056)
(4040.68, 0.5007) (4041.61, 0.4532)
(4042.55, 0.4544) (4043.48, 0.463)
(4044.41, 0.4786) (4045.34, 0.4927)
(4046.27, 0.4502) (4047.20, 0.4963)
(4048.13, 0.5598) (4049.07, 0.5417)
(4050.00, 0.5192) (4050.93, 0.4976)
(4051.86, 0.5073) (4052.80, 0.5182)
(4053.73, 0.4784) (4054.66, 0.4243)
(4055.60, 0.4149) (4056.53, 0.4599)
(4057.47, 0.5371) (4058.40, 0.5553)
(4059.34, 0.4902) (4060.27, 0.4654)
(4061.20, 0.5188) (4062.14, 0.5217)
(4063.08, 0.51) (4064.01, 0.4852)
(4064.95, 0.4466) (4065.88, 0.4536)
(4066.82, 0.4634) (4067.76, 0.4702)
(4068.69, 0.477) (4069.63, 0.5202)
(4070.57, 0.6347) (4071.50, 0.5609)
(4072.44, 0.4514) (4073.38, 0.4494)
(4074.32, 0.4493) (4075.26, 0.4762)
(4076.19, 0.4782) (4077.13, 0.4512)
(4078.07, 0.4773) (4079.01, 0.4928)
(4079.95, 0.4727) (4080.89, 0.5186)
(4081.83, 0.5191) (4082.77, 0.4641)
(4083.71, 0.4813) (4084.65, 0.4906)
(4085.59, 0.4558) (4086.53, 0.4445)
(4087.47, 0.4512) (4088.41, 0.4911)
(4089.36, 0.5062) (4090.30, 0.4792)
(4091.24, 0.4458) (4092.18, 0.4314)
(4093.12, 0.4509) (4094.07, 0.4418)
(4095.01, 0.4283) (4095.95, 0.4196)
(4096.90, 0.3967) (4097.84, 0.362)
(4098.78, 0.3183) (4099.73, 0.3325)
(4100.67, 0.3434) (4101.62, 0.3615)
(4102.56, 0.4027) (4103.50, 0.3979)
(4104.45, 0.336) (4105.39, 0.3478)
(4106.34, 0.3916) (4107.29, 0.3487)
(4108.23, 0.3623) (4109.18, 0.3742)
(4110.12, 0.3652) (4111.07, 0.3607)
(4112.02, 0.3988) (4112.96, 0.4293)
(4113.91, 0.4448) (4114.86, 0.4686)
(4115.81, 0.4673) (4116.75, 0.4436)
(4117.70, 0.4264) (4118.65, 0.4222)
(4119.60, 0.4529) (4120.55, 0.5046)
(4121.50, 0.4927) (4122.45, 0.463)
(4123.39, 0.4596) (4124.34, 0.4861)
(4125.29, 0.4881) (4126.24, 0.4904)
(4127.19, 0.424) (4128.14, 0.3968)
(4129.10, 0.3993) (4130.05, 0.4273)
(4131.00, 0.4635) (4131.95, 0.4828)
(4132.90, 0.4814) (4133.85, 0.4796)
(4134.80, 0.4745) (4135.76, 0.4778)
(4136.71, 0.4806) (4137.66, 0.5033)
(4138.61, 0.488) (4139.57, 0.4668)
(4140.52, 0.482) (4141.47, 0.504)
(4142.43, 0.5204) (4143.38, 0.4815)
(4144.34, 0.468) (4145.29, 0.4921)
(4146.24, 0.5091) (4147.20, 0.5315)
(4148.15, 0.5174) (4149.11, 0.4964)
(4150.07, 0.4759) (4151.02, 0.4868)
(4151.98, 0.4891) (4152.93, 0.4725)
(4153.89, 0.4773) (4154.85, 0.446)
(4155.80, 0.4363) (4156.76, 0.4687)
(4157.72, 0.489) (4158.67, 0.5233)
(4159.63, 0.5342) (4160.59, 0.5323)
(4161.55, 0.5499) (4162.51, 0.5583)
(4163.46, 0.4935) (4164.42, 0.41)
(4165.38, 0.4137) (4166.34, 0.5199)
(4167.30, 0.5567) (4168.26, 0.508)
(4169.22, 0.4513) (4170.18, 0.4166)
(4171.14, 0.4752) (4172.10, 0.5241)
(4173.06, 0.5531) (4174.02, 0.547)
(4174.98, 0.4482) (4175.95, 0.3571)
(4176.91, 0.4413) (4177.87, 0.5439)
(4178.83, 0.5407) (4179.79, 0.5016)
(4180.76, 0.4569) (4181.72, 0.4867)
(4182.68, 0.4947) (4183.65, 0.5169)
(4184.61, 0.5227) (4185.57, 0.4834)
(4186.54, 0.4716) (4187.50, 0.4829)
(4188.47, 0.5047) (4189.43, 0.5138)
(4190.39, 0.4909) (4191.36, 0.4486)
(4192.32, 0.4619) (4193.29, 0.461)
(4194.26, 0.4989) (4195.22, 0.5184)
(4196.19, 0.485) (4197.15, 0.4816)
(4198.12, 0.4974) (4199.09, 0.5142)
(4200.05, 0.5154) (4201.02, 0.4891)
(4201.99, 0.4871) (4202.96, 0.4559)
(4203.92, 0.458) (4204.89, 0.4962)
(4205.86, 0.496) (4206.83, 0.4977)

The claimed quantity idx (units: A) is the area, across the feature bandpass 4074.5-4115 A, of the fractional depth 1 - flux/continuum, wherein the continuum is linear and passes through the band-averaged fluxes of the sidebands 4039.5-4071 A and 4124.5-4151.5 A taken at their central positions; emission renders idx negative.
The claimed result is 5.04 A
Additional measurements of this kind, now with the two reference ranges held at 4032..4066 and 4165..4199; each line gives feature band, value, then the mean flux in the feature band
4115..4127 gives 0.66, 0.466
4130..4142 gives 0.29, 0.48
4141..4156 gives 0.06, 0.489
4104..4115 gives 2.45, 0.383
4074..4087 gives 0.48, 0.477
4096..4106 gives 2.65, 0.363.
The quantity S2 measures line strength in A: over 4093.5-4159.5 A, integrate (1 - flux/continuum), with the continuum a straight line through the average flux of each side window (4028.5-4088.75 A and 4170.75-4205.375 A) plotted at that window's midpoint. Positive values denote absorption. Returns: 6.4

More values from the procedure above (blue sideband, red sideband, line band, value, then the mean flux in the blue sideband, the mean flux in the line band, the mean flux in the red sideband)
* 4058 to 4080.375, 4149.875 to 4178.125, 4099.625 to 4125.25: 4.0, 0.49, 0.413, 0.486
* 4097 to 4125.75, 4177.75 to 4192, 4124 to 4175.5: -3.5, 0.408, 0.485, 0.496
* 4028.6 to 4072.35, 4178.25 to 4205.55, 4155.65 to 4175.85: 0.0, 0.503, 0.494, 0.491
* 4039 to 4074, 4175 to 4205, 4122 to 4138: 0.8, 0.493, 0.463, 0.486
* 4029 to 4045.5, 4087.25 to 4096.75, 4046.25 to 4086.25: -1.1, 0.506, 0.491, 0.452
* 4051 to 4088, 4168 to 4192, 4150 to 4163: -0.3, 0.486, 0.497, 0.487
